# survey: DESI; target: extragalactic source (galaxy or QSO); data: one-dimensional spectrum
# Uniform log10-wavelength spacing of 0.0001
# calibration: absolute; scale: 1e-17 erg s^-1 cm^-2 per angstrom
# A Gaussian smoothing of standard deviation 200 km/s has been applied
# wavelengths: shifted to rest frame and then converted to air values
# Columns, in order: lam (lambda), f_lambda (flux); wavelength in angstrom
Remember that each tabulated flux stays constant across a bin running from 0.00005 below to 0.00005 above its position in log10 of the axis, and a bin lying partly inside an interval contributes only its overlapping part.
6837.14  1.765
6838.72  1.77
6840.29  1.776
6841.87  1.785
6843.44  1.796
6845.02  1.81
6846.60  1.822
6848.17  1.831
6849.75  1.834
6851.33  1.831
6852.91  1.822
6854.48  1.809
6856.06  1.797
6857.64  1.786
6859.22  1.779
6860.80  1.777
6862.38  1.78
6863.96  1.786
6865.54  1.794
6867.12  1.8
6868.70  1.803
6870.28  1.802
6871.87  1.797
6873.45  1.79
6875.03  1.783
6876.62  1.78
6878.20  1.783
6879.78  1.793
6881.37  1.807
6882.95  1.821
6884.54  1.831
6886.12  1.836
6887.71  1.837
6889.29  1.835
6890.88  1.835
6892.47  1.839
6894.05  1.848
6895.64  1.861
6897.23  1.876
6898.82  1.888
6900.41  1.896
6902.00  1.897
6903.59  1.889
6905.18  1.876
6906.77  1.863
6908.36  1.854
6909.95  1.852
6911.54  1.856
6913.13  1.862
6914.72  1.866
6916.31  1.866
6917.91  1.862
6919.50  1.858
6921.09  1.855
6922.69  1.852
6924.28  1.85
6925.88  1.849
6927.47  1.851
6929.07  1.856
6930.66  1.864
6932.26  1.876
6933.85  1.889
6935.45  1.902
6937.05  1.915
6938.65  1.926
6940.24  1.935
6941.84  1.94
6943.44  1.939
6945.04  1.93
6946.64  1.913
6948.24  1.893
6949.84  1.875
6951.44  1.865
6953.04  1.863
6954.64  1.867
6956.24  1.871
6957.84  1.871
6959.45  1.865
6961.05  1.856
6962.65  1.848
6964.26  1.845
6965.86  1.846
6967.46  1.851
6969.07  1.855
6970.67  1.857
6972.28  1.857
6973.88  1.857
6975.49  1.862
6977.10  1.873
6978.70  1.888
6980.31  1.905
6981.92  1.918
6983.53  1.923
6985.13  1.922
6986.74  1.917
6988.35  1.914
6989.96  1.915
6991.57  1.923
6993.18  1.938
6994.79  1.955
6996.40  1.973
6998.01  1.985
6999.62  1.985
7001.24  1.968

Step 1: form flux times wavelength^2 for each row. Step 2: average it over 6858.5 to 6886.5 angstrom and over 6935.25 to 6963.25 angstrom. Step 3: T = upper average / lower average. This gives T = 1.08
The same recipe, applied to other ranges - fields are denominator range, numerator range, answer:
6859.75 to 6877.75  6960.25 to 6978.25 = 1.07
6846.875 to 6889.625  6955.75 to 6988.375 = 1.07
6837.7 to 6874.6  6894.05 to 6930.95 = 1.05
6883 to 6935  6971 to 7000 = 1.05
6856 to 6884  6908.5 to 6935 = 1.05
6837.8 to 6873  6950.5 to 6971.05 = 1.07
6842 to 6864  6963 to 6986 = 1.08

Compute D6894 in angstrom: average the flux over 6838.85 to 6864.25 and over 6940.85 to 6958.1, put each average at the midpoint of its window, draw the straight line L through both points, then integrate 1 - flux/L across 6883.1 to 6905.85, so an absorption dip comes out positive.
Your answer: -0.2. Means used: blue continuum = 1.8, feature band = 1.86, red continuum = 1.89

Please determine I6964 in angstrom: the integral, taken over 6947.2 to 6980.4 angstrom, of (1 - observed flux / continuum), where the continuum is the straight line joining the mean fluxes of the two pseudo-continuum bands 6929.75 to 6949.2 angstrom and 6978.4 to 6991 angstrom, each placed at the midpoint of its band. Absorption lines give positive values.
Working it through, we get 0.8 angstrom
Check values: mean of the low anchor 1.91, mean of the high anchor 1.91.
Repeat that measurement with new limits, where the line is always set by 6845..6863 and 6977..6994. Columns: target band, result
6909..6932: 0.04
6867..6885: 0.26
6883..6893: 0.00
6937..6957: -0.20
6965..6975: 0.25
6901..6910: -0.12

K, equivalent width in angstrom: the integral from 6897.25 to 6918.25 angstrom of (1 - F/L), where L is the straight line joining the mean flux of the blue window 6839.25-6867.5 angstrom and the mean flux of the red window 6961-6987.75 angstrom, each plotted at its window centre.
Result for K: -0.42 angstrom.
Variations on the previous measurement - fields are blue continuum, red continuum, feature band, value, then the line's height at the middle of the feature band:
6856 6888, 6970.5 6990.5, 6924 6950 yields -0.57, 1.85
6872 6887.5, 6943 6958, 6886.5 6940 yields -0.67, 1.84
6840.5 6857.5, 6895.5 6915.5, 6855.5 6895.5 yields 0.74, 1.84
